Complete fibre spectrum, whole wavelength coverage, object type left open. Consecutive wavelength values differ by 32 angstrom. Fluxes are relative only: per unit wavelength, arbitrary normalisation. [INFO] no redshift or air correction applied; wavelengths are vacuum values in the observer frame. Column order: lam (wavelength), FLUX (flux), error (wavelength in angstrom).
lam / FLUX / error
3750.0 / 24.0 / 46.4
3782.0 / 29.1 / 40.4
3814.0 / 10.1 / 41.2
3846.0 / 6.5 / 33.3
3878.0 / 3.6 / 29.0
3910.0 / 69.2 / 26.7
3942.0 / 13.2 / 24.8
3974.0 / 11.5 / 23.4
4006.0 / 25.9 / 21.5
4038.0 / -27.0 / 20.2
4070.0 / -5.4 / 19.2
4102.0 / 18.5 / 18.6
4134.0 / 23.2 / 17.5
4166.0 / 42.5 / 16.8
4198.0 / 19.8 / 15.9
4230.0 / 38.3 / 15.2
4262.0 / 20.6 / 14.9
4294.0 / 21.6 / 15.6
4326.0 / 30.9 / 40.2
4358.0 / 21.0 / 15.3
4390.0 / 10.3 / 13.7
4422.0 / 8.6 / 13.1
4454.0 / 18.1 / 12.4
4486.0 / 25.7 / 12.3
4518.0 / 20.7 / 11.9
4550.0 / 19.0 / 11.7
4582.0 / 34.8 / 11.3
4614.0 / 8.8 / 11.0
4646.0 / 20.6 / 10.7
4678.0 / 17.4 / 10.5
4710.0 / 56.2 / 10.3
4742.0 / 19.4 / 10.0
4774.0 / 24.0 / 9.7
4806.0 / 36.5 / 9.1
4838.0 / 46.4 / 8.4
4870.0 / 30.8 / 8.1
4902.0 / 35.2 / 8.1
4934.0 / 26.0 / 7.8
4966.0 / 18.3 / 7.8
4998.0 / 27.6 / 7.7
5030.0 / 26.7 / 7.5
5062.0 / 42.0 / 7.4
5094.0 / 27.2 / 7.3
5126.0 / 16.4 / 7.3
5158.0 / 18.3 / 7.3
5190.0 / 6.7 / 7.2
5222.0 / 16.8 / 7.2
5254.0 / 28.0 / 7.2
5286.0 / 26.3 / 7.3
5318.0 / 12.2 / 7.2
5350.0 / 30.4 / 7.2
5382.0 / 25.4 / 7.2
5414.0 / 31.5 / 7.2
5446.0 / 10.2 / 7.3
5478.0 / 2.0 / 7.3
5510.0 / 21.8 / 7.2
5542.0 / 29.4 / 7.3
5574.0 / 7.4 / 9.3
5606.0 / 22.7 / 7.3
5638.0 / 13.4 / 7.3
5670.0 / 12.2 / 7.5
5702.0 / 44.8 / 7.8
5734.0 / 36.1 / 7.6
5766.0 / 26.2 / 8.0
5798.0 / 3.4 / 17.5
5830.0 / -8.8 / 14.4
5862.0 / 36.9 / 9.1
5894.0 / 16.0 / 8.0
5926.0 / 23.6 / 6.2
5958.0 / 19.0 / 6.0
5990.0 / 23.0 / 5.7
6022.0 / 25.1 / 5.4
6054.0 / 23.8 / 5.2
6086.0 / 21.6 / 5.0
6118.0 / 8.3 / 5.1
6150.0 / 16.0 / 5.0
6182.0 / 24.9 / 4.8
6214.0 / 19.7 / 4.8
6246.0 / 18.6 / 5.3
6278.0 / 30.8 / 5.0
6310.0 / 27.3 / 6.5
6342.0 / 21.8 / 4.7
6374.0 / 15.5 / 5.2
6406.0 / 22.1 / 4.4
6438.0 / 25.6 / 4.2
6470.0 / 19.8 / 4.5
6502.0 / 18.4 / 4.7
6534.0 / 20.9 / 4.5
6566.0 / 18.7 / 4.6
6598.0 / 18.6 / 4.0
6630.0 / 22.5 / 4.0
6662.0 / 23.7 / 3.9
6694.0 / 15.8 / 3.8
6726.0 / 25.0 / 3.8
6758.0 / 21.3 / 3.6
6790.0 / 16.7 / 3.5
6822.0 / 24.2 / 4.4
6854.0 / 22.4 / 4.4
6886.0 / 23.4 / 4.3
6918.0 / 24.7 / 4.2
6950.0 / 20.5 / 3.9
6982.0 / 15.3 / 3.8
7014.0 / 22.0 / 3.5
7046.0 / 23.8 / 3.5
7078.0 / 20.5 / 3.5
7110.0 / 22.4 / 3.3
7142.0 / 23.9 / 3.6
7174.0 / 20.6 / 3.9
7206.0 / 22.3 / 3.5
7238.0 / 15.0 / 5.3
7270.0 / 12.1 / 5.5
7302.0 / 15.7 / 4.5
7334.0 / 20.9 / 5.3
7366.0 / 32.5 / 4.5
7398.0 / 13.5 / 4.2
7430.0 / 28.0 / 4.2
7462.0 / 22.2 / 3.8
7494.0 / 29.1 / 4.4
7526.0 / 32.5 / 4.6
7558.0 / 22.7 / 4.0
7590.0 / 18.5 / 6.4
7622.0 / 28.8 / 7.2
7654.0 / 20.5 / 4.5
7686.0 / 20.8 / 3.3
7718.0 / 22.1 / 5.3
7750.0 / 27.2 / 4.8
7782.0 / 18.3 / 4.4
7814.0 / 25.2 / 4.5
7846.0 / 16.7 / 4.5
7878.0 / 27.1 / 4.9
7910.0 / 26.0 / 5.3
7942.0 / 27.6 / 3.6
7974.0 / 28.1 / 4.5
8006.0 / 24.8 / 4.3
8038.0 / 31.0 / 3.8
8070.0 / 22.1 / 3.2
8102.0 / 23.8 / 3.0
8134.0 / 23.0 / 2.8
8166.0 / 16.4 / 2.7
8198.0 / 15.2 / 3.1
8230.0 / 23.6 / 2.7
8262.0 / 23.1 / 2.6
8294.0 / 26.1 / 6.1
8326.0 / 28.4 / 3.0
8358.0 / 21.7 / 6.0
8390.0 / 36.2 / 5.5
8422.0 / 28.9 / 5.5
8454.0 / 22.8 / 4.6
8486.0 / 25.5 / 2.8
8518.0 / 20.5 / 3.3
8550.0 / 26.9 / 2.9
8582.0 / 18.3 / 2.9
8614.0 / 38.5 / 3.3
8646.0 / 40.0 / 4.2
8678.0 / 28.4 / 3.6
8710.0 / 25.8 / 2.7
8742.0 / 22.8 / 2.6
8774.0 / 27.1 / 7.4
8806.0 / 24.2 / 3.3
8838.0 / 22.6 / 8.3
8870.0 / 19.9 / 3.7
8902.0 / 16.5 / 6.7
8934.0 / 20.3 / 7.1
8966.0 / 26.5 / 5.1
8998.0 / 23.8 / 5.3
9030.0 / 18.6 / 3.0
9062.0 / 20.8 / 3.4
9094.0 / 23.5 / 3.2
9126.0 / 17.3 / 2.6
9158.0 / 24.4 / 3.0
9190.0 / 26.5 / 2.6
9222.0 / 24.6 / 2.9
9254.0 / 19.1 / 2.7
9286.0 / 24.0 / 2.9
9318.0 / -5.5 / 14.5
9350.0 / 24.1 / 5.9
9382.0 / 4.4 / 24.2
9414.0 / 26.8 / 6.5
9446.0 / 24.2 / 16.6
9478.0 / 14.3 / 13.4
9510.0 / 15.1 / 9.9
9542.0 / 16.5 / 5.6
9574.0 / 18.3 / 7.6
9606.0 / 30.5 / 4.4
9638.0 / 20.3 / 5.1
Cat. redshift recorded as 0.723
